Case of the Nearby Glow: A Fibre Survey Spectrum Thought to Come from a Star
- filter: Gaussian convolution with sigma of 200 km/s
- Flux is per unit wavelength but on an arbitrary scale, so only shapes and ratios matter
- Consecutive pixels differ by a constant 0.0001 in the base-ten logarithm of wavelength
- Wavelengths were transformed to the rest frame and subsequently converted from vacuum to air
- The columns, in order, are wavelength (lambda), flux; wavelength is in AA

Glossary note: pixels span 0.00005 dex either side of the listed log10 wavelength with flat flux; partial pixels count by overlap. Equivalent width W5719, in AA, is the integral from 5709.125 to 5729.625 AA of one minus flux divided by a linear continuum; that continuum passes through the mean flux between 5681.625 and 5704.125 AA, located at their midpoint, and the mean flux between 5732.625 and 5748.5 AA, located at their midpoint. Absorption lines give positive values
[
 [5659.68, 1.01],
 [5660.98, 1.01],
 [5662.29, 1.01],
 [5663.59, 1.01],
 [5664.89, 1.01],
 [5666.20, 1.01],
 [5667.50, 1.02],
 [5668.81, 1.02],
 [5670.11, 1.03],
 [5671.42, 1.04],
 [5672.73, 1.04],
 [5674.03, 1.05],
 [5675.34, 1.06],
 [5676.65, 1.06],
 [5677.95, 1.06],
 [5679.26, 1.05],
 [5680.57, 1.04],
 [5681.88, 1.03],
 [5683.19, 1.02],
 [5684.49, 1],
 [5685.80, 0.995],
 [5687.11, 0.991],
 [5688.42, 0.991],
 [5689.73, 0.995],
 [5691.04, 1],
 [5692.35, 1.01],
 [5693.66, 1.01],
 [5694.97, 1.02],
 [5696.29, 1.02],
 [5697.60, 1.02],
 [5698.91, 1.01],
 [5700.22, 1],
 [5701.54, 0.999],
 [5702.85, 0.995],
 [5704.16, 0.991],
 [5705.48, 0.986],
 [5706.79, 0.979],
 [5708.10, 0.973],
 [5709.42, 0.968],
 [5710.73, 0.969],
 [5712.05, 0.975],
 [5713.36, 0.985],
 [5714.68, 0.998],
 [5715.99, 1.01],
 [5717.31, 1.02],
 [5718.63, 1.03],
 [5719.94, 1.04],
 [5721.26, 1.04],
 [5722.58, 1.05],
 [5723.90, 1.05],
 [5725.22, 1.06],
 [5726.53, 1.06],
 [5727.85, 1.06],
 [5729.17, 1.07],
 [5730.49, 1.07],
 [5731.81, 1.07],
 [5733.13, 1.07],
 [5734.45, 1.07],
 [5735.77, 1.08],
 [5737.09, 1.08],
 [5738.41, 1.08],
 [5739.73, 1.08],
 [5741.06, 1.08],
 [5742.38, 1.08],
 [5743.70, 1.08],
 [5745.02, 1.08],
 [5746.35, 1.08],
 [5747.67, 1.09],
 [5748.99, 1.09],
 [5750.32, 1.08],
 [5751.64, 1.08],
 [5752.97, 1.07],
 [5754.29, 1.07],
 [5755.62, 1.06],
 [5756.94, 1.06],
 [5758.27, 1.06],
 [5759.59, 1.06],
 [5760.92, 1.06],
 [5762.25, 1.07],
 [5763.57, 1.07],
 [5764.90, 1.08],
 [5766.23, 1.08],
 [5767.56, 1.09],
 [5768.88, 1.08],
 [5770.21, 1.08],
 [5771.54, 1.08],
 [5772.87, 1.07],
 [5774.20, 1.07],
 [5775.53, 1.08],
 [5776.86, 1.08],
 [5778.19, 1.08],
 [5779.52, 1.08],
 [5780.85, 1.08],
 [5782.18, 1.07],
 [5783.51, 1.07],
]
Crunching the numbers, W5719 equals 0.4 AA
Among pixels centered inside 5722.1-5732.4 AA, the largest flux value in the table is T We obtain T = 1.07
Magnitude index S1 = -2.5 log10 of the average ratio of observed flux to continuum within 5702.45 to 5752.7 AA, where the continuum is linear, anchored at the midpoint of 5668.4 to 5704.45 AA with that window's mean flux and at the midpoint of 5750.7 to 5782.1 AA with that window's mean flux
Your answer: 0.00 mag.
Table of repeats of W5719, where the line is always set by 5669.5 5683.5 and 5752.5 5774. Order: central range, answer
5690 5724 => 1.6 AA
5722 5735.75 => 0.0 AA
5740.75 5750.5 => -0.2 AA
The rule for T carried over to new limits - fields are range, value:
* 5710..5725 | 1.05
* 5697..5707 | 1.02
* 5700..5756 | 1.09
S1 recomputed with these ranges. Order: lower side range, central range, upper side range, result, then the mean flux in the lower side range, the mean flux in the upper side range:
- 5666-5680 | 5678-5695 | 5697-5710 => 0.01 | 1.04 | 0.992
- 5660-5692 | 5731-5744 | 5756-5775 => -0.02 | 1.02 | 1.07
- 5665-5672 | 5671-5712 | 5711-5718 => 0.00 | 1.02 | 0.995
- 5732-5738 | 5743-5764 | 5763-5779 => 0.00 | 1.08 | 1.08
